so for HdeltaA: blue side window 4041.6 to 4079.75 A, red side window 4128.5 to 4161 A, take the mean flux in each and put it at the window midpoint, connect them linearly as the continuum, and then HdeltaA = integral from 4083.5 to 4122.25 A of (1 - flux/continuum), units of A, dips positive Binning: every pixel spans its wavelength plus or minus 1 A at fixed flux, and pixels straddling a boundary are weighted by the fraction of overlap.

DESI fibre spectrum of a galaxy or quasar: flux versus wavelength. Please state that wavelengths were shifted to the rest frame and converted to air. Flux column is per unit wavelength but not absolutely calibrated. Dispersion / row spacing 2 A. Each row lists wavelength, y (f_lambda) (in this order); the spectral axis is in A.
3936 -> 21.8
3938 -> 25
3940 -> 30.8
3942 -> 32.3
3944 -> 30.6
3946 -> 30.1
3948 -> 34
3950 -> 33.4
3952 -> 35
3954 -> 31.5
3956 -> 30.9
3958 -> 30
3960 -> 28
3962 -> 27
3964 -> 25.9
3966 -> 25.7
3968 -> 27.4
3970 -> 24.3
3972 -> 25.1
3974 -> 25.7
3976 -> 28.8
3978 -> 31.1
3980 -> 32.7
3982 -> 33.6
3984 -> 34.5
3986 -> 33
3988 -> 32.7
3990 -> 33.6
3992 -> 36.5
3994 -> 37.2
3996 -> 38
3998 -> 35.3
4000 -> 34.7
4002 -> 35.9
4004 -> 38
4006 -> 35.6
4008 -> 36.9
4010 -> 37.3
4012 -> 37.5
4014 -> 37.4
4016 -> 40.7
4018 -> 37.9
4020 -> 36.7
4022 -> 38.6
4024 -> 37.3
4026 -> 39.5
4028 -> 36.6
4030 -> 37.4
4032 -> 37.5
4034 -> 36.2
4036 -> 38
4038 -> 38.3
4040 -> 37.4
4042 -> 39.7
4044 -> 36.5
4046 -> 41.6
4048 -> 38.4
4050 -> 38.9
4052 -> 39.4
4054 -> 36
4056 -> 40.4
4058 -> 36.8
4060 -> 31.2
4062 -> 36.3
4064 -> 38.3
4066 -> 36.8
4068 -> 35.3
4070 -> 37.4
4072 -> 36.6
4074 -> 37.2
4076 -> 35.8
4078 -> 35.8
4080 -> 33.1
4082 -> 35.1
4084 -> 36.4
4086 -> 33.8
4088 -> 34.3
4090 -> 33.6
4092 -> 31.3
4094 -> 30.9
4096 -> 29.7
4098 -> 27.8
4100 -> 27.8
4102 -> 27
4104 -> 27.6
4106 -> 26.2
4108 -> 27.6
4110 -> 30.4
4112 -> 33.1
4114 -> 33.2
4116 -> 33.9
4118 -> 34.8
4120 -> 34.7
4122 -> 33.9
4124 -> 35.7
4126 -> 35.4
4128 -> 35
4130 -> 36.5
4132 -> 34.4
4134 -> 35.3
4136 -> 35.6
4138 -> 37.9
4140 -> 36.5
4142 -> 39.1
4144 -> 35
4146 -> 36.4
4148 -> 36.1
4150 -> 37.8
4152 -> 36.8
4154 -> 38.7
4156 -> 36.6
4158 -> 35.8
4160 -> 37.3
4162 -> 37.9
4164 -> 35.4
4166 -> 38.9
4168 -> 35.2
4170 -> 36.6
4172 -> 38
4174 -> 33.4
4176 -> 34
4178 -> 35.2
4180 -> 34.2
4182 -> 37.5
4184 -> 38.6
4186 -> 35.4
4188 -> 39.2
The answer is 5.9 A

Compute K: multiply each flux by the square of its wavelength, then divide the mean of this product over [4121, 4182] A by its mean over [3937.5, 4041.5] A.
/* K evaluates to 1.2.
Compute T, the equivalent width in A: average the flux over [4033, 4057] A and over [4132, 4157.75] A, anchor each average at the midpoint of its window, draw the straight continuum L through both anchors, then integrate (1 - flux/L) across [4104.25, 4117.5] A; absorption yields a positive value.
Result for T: 2.3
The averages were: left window 38.4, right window 36.7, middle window 30.7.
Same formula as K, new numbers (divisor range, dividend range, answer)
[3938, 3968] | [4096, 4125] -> 1.11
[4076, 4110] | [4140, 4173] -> 1.22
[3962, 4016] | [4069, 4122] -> 1.04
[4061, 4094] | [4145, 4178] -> 1.08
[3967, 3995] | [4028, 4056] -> 1.26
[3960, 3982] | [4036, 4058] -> 1.45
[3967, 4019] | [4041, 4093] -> 1.11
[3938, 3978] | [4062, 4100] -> 1.25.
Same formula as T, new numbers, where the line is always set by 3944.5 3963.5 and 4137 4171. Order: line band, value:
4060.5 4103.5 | 1.3 A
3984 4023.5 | -4.9 A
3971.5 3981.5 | 0.8 A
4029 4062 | -3.9 A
